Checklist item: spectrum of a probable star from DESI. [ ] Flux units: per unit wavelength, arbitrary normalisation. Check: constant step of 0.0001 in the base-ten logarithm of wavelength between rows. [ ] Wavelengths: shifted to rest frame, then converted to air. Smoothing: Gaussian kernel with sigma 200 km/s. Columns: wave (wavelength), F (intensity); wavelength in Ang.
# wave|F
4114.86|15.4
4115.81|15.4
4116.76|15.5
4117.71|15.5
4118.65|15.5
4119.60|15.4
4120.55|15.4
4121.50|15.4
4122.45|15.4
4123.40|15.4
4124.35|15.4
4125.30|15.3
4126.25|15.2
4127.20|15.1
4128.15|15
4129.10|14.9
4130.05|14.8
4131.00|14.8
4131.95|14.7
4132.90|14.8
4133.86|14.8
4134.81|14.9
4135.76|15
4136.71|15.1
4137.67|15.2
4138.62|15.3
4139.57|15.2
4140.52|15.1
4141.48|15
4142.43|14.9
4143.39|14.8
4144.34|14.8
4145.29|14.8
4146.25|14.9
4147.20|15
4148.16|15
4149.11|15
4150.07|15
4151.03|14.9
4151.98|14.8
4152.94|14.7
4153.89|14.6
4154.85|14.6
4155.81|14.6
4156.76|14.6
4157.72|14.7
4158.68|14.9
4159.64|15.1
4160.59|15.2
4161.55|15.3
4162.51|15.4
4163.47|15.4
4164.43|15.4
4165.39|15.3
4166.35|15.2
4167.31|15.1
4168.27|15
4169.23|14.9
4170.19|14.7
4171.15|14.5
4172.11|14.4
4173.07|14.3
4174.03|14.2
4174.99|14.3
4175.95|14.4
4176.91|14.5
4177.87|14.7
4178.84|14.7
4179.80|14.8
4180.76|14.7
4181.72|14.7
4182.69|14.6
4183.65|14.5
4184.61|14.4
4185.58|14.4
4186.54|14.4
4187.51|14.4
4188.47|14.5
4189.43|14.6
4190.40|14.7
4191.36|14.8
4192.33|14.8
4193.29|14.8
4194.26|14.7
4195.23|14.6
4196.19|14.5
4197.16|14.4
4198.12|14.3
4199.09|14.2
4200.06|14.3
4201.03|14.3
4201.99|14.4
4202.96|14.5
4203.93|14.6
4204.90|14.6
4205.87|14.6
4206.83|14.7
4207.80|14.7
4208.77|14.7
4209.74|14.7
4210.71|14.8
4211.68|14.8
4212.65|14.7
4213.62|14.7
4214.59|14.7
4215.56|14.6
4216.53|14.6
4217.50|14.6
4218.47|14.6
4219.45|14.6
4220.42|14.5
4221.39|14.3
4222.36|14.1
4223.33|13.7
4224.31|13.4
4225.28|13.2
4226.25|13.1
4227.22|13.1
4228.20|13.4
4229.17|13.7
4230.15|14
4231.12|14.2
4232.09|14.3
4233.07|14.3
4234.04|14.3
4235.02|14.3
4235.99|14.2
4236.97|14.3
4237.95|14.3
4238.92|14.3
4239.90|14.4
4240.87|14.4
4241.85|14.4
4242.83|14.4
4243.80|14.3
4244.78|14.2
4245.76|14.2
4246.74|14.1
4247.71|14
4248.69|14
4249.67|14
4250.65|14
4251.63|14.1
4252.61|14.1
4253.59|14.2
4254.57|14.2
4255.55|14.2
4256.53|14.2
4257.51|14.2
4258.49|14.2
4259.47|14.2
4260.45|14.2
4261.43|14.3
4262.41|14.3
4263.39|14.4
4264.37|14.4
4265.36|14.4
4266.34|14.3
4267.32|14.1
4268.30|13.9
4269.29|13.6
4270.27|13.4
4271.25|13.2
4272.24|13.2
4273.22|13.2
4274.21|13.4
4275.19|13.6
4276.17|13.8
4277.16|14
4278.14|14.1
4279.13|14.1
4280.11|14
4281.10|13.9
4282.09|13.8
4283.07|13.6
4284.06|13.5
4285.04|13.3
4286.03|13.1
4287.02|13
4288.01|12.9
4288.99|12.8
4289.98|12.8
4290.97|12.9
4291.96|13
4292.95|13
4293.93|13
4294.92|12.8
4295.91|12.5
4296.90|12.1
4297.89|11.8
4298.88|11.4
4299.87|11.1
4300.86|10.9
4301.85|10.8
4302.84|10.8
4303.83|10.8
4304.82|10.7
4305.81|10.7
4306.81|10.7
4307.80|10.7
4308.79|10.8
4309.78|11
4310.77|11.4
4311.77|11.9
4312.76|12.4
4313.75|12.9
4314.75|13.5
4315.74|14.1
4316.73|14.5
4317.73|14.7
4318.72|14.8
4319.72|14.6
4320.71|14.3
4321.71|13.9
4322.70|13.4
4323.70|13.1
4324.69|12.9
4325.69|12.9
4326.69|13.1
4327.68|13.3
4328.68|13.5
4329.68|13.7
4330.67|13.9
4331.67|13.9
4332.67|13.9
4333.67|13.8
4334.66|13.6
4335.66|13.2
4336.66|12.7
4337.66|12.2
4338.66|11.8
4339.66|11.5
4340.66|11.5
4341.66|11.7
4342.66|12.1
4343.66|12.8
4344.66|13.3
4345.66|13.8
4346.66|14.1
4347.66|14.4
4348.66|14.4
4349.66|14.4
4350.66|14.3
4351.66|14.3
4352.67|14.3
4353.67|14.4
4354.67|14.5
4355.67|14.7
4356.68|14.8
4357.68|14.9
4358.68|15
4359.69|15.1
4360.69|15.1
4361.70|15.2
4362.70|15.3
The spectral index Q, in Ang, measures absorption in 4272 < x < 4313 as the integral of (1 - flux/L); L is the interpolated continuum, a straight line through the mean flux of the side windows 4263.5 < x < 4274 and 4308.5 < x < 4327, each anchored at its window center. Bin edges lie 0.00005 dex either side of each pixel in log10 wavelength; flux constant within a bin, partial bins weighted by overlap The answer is 3.2 Ang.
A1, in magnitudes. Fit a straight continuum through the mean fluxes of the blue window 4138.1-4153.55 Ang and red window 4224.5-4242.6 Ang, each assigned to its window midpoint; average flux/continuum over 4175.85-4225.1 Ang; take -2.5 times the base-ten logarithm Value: -0.012 mag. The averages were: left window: 15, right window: 14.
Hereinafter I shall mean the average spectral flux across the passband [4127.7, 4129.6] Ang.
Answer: 15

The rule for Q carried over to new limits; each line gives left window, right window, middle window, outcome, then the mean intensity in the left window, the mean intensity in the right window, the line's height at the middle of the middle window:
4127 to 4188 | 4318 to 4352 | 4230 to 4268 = -0.4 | 14.8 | 13.4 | 14.1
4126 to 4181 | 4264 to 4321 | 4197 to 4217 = -0.7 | 14.9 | 12.9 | 14.1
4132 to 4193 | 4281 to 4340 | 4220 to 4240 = -0.1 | 14.8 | 12.7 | 13.9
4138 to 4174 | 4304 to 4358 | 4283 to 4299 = 0.9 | 14.9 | 13.2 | 13.6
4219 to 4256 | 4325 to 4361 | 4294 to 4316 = 3.4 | 14.1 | 13.6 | 13.8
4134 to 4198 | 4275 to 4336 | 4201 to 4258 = -1.4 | 14.8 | 12.9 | 13.9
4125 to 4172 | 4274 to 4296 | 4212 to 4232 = 0.0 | 15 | 13.4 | 14.1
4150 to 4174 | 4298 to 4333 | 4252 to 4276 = -1.1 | 14.9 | 12.6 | 13.4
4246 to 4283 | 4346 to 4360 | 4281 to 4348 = 7.2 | 14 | 14.5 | 14.3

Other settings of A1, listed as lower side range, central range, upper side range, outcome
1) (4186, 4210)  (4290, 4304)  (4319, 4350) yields 0.14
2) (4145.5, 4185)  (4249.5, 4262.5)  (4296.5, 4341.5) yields -0.05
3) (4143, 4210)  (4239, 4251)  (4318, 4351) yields -0.01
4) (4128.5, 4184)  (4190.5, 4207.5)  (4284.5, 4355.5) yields -0.02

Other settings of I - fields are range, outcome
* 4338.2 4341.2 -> 11.6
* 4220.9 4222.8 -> 14.2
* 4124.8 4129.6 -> 15.1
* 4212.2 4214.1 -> 14.7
